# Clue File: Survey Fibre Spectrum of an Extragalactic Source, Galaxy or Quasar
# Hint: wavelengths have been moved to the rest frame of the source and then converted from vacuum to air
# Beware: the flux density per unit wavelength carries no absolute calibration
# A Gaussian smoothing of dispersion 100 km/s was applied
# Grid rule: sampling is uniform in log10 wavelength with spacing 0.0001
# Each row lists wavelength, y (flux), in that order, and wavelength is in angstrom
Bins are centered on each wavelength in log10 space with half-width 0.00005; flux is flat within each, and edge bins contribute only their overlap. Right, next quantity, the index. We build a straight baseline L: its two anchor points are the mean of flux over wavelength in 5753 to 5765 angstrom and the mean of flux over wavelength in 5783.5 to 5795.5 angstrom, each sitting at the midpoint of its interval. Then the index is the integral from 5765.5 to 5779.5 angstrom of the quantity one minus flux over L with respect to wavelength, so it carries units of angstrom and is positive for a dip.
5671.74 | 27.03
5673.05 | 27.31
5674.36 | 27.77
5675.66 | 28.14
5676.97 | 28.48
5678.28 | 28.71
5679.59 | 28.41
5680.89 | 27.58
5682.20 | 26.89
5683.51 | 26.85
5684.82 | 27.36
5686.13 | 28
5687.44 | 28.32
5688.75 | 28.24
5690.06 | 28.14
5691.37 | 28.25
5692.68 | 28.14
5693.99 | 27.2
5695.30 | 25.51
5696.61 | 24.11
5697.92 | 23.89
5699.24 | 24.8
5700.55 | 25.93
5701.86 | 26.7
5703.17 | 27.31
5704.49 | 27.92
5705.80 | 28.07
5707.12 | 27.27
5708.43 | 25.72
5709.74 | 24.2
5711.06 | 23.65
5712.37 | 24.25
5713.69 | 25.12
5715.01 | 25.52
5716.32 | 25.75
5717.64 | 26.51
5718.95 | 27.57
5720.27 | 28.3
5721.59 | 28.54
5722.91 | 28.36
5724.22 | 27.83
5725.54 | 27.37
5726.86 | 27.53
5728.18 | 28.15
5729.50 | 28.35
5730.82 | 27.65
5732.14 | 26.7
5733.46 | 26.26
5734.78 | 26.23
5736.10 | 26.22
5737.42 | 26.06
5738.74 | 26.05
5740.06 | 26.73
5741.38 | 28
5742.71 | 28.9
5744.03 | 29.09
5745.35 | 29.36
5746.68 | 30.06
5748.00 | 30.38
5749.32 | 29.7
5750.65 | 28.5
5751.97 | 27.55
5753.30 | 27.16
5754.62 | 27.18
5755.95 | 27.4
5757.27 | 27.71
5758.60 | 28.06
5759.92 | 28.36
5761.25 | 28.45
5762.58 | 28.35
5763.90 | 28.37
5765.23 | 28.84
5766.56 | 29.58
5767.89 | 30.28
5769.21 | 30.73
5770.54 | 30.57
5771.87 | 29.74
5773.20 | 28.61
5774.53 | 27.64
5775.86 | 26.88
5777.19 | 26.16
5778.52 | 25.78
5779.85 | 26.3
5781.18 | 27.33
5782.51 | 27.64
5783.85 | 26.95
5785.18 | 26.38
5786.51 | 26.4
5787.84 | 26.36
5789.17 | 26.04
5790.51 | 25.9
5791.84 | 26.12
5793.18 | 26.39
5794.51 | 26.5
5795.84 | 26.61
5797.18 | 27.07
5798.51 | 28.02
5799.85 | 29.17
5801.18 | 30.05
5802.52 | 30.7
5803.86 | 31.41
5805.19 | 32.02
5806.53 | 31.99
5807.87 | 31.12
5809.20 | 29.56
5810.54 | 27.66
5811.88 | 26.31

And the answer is -0.7 angstrom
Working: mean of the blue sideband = 28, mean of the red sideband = 26.3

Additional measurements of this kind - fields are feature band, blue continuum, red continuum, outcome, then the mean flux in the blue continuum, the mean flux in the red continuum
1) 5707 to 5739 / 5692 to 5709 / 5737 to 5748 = 0.88 angstrom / 26.4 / 28.2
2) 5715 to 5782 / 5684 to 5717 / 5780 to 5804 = -2.53 angstrom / 26.4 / 27.4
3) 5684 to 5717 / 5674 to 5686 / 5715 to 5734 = 1.51 angstrom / 27.8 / 27.4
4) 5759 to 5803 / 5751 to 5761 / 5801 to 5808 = 2.51 angstrom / 27.7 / 31.3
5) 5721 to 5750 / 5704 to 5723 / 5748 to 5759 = -0.63 angstrom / 26.4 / 28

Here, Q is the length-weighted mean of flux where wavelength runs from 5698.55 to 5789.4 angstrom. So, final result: 27.4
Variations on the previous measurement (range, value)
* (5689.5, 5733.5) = 26.7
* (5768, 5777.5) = 28.8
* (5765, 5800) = 27.5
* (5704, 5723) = 26.4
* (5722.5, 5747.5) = 27.6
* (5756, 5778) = 28.6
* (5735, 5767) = 28.1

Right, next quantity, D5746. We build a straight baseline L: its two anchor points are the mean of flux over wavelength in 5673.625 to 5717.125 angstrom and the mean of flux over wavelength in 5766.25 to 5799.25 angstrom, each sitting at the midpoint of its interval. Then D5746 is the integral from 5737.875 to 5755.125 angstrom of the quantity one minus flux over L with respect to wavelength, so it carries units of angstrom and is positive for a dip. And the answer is -0.8 angstrom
